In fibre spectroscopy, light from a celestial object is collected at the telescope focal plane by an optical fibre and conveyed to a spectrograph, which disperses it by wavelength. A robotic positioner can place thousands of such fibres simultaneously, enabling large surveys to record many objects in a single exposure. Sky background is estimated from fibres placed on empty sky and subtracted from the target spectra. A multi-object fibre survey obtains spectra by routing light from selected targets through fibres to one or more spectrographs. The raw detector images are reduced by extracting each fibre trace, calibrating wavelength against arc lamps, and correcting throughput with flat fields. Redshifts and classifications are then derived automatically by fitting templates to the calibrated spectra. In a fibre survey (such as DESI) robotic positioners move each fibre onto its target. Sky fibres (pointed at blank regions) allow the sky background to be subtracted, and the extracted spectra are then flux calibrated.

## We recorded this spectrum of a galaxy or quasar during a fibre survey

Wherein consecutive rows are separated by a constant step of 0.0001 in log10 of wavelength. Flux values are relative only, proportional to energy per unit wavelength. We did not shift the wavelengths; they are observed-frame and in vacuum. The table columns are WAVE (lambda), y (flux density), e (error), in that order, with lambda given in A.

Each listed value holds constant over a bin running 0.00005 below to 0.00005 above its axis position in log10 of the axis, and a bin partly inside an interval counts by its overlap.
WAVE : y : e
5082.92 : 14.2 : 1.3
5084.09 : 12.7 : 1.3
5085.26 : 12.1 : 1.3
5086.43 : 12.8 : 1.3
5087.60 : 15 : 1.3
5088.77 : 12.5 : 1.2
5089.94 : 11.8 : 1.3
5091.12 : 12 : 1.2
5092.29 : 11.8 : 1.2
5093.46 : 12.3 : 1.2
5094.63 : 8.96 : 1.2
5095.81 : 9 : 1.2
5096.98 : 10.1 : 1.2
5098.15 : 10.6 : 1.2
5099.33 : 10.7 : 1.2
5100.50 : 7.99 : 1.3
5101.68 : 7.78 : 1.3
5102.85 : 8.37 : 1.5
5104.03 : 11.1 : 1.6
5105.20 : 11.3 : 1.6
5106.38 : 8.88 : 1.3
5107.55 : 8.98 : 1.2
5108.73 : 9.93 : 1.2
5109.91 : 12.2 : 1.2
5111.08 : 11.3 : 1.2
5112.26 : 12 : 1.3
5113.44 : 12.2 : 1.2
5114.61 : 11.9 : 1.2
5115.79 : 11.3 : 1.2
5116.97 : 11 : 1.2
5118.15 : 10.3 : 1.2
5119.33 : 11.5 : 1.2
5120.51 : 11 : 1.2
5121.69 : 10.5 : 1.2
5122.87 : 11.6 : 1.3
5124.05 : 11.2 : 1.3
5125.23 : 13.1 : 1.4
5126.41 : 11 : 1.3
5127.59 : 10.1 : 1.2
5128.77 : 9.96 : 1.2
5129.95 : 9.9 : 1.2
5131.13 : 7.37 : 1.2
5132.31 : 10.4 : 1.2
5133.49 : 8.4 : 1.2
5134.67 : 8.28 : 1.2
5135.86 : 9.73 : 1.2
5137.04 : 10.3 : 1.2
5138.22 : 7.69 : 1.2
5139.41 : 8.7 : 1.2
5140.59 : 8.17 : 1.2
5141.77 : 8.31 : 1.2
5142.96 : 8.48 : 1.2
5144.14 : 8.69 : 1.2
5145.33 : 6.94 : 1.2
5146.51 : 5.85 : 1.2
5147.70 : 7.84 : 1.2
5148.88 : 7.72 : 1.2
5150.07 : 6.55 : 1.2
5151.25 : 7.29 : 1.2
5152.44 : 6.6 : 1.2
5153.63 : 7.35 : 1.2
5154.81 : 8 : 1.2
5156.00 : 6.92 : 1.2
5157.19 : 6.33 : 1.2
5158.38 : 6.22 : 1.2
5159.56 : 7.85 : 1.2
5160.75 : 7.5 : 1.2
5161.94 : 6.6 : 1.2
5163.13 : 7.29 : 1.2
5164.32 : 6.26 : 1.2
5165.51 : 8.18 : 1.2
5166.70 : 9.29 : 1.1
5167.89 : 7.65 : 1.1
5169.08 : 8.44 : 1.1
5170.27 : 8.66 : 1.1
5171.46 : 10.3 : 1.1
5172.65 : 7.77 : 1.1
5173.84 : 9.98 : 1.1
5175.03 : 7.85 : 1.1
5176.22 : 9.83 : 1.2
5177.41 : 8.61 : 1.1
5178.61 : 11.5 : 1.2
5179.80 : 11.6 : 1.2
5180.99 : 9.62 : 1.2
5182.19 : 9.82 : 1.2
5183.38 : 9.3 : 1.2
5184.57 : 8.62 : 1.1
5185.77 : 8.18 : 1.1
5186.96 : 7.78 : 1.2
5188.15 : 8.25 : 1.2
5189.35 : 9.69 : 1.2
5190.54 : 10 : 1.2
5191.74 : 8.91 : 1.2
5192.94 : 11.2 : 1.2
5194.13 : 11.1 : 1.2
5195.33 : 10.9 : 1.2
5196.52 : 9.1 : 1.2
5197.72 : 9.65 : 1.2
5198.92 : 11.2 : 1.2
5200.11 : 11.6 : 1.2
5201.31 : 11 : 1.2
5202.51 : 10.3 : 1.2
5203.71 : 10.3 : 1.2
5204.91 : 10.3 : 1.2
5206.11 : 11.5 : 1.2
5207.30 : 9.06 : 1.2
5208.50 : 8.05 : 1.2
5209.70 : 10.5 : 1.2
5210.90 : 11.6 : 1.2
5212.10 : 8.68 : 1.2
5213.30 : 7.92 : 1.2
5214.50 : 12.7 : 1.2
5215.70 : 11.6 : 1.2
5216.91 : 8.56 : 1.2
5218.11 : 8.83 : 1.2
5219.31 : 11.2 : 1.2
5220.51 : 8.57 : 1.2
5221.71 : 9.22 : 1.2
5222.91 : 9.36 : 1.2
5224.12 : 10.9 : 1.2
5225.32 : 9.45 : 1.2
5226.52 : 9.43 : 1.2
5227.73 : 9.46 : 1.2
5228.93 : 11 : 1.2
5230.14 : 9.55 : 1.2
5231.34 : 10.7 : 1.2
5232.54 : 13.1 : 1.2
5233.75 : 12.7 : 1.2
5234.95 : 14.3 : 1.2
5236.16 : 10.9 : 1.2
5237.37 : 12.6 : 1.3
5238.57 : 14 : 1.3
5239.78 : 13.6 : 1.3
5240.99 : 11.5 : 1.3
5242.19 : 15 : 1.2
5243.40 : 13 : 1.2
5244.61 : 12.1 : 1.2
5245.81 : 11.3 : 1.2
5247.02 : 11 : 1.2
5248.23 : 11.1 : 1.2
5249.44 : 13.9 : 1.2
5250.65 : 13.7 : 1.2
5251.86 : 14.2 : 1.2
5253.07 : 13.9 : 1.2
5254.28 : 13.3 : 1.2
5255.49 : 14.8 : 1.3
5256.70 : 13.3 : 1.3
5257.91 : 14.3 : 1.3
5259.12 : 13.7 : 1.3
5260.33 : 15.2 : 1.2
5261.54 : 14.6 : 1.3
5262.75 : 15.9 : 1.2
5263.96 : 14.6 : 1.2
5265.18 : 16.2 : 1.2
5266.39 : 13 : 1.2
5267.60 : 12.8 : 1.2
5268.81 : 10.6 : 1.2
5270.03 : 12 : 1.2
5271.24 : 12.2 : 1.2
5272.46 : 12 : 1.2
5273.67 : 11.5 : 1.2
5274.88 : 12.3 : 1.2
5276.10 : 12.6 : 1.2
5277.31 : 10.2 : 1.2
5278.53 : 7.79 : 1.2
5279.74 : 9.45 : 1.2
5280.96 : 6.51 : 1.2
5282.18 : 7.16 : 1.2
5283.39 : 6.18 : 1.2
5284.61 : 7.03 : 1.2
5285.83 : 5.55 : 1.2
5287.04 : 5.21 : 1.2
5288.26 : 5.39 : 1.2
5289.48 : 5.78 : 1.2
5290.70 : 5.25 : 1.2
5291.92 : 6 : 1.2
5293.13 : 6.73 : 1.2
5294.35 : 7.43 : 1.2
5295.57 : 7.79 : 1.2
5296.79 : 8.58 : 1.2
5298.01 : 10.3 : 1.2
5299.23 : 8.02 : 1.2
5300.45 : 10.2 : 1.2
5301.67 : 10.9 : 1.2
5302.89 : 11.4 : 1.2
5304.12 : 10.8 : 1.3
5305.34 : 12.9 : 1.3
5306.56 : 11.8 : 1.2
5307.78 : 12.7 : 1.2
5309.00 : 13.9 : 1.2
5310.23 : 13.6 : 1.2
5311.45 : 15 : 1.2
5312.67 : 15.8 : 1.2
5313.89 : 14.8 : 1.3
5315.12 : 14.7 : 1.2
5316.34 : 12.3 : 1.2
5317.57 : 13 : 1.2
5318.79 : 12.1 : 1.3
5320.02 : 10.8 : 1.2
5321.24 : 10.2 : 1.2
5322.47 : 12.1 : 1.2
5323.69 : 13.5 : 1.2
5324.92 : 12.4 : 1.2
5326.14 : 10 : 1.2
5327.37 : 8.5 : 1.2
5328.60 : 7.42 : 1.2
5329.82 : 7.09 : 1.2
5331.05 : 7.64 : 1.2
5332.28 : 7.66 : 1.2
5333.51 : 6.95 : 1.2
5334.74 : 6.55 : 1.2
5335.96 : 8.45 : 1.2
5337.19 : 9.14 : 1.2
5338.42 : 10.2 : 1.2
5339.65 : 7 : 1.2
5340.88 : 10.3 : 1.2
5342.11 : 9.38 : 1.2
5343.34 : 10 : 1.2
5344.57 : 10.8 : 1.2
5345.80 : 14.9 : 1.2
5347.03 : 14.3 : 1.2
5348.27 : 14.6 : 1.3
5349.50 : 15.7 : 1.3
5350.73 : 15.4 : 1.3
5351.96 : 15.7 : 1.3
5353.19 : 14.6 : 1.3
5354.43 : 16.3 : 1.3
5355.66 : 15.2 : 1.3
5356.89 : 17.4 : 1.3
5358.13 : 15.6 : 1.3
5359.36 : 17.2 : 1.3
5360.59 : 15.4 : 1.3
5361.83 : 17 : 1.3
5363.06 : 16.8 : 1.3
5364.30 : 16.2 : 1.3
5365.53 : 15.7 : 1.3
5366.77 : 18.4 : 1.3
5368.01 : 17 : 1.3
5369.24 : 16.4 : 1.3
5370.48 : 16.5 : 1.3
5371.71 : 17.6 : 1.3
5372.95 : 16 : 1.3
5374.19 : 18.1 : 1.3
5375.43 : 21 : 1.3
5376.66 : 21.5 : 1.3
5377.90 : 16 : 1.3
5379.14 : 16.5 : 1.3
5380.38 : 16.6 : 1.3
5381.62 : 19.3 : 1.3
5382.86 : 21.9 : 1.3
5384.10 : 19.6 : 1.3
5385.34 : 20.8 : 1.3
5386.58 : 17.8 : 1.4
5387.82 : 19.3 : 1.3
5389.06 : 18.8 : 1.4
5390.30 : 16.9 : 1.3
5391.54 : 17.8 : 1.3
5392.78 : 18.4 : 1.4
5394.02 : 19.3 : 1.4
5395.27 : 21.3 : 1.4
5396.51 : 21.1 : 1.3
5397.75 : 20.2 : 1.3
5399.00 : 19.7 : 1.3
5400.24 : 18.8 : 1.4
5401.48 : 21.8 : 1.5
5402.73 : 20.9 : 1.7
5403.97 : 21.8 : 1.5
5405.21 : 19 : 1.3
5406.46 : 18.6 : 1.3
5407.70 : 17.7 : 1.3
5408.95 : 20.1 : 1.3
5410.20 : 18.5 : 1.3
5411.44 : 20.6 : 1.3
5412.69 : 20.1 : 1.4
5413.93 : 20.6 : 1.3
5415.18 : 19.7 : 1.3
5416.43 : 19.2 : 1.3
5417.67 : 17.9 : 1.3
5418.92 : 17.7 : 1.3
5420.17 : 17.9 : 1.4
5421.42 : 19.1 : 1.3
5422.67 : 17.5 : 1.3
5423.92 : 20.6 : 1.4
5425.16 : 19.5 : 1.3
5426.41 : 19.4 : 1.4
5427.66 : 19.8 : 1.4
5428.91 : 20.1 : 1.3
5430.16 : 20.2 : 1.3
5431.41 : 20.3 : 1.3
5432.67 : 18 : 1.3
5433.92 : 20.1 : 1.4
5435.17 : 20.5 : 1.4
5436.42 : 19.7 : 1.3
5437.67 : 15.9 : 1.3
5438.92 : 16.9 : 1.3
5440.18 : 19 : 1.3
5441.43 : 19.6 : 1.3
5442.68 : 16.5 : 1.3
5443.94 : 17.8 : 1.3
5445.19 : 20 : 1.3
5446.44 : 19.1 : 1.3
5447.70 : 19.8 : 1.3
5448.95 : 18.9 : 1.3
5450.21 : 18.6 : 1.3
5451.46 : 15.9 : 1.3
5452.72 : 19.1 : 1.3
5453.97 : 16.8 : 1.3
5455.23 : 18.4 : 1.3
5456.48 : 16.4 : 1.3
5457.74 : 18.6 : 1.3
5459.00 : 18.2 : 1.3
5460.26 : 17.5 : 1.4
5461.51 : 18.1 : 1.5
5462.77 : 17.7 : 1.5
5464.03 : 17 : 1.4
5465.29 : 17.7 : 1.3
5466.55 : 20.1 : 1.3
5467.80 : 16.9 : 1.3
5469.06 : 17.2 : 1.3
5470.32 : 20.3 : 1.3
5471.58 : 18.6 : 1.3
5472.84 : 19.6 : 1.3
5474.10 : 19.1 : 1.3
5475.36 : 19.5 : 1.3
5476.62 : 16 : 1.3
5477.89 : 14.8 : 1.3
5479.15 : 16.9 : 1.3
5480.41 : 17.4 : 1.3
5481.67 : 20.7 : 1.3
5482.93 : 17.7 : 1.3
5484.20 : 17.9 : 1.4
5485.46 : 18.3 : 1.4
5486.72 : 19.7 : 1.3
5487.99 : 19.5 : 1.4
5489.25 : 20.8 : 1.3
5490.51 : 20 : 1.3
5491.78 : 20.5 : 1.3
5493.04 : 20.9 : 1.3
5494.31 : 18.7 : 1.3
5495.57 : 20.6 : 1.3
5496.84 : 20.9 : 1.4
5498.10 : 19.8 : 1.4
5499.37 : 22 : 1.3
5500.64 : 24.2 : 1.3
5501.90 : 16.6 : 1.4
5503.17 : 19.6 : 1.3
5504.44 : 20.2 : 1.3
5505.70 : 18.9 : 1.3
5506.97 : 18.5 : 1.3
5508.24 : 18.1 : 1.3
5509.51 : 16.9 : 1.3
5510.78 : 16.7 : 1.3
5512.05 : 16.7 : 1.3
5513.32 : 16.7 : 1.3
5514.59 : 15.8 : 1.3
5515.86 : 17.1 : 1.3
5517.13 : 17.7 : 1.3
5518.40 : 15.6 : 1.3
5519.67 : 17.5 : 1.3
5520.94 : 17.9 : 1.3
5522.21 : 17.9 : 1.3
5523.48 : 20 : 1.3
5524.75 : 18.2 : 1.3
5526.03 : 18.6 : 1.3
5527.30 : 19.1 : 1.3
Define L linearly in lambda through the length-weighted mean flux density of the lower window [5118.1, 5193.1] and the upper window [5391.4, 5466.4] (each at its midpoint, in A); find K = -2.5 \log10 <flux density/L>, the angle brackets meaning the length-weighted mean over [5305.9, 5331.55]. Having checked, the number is 0.238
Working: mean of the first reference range 8.8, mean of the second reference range 19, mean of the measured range 11.9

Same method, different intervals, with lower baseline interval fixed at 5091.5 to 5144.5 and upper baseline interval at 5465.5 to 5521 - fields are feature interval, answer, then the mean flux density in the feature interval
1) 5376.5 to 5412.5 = -0.18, 19.3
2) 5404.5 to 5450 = -0.12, 19.1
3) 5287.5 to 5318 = 0.33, 10.6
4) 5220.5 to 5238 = 0.17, 10.8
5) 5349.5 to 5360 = -0.03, 15.9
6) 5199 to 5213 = 0.18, 10.3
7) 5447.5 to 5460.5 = -0.02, 18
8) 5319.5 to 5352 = 0.39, 10.5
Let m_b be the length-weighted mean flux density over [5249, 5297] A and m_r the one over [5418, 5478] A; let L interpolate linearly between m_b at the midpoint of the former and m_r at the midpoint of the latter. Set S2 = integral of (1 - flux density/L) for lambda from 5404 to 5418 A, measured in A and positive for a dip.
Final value -2.1 A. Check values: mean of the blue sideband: 10.7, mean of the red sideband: 18.5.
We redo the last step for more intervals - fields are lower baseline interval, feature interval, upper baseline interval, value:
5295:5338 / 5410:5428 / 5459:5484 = -4.18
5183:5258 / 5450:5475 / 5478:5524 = -0.64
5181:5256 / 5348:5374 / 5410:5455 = -0.07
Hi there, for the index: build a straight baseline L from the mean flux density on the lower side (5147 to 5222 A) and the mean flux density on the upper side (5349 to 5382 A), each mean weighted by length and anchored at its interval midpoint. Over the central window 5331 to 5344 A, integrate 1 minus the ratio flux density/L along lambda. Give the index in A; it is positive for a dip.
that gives 5.9 A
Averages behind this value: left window 9.06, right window 16.8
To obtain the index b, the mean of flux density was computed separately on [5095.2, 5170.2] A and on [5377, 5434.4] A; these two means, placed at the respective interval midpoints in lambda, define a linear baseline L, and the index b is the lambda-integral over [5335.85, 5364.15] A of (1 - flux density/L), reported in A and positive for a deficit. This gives 5.9 A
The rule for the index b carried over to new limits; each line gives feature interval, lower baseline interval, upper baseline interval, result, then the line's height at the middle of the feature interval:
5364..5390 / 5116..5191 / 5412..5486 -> -3.20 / 16.2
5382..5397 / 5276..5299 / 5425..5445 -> -3.95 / 15.4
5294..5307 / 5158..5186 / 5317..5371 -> 1.81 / 11.7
